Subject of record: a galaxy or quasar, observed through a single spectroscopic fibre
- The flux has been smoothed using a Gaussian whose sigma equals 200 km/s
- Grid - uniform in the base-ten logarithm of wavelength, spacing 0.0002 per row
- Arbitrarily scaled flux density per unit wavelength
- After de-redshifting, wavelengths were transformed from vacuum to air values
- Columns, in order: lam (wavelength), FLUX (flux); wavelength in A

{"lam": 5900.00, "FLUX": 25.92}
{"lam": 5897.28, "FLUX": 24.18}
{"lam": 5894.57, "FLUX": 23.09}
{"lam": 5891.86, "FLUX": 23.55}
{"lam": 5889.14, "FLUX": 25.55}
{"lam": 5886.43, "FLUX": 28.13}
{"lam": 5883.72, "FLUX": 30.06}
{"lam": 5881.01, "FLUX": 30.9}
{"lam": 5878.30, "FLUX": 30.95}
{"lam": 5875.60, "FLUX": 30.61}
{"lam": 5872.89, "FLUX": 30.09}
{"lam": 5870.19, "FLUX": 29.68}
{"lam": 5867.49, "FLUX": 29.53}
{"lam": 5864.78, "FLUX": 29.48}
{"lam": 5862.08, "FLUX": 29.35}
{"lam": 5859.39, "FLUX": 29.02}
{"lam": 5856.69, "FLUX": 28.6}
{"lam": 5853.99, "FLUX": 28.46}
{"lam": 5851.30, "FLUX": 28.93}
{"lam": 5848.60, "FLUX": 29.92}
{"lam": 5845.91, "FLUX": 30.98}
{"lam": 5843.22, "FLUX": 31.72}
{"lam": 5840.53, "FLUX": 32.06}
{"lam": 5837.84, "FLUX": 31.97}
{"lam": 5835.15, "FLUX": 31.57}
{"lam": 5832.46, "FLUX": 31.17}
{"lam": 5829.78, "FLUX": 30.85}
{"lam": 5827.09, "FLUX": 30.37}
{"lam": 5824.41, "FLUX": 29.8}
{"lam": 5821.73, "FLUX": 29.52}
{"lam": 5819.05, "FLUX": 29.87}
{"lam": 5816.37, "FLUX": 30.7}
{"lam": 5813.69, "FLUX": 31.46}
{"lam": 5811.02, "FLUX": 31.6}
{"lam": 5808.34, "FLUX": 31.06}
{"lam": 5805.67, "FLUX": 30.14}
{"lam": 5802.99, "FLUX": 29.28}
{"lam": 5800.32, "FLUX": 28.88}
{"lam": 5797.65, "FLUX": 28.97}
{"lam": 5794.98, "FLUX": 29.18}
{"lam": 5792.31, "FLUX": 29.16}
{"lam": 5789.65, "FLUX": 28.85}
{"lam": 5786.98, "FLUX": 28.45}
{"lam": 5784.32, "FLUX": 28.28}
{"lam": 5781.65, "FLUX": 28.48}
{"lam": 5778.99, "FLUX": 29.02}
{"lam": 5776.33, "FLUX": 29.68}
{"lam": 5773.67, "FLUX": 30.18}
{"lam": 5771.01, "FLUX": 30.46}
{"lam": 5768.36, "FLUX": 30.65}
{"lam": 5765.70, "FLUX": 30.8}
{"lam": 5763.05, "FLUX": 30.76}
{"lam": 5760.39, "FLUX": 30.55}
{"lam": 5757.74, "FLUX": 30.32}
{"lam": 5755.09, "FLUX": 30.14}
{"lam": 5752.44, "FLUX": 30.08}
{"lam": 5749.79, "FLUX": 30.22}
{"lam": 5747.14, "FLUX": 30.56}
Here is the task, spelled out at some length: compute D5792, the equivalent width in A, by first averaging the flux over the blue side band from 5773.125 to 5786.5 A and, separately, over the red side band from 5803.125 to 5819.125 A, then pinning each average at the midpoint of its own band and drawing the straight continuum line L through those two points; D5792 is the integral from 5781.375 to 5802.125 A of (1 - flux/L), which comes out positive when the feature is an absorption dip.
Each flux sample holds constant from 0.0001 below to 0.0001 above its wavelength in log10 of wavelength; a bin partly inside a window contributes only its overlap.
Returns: 0.6 A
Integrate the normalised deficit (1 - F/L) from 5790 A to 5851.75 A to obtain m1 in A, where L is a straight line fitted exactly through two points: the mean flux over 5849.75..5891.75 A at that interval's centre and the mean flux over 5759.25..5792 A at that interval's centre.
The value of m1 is -2.10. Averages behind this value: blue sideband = 29.7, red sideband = 29.1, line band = 30.4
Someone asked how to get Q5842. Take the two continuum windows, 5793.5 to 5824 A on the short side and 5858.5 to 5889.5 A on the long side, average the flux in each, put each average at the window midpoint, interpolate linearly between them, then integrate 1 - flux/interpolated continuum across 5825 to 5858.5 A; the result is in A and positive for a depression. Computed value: -0.8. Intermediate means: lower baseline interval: 30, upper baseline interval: 29.6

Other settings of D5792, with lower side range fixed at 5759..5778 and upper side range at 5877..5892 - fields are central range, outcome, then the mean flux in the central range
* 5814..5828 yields -0.27 A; 30.1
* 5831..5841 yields -0.79 A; 31.6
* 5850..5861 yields 0.09 A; 28.8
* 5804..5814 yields -0.41 A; 31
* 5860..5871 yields -0.24 A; 29.5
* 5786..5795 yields 0.35 A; 28.9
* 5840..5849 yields -0.63 A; 31.2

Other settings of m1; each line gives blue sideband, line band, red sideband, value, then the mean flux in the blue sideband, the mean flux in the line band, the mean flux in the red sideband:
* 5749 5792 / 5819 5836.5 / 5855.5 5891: -0.58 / 29.8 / 30.5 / 29.3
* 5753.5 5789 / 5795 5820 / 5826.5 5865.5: -0.10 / 29.8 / 30.2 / 30.3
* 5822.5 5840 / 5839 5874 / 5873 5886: 0.94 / 31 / 29.8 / 30.4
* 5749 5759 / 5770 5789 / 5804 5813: 0.83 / 30.2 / 29.2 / 30.9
